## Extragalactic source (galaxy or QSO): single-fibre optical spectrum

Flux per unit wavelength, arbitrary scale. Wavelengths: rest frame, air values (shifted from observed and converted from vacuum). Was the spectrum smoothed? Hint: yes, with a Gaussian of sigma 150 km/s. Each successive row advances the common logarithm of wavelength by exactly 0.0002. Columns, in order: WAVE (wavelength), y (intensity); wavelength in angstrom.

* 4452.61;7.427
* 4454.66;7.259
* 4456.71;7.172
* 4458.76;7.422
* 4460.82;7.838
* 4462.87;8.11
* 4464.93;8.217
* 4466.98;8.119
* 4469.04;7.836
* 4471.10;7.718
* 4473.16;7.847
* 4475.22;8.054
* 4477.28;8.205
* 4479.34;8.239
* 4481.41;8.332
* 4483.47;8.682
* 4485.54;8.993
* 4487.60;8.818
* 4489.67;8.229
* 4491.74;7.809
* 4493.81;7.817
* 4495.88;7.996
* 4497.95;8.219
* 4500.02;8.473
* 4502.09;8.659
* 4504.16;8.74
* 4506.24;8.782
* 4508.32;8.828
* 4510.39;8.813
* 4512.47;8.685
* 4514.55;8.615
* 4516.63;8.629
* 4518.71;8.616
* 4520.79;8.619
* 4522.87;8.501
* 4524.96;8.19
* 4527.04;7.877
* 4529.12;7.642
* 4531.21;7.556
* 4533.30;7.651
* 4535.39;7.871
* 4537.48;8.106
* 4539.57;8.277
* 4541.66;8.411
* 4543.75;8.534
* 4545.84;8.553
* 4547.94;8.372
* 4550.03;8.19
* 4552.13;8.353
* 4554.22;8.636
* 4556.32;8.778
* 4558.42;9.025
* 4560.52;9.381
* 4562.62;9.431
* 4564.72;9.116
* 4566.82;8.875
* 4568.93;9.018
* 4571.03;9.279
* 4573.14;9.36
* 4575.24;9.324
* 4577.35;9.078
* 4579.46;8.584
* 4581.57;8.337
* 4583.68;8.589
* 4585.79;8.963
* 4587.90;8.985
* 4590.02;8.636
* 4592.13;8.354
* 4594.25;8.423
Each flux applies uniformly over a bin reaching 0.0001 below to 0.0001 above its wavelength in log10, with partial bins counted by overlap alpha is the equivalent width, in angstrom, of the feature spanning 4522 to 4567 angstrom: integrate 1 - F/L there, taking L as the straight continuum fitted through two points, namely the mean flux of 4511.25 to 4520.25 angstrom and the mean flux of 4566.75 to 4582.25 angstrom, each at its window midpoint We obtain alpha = 2.1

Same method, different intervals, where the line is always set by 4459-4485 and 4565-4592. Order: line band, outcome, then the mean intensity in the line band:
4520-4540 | 1.22 angstrom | 8.01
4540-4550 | 0.26 angstrom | 8.43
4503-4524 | -0.68 angstrom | 8.68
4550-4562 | -0.09 angstrom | 8.8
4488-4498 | 0.25 angstrom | 8.04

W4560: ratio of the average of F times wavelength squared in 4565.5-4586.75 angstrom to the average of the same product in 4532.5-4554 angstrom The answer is 1.10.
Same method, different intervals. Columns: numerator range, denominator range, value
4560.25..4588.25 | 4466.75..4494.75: 1.15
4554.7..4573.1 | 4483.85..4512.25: 1.11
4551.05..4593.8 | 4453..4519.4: 1.12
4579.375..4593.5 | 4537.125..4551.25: 1.05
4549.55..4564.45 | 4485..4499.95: 1.10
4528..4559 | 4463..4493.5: 1.04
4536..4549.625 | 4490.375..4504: 1.04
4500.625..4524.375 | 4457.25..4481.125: 1.11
